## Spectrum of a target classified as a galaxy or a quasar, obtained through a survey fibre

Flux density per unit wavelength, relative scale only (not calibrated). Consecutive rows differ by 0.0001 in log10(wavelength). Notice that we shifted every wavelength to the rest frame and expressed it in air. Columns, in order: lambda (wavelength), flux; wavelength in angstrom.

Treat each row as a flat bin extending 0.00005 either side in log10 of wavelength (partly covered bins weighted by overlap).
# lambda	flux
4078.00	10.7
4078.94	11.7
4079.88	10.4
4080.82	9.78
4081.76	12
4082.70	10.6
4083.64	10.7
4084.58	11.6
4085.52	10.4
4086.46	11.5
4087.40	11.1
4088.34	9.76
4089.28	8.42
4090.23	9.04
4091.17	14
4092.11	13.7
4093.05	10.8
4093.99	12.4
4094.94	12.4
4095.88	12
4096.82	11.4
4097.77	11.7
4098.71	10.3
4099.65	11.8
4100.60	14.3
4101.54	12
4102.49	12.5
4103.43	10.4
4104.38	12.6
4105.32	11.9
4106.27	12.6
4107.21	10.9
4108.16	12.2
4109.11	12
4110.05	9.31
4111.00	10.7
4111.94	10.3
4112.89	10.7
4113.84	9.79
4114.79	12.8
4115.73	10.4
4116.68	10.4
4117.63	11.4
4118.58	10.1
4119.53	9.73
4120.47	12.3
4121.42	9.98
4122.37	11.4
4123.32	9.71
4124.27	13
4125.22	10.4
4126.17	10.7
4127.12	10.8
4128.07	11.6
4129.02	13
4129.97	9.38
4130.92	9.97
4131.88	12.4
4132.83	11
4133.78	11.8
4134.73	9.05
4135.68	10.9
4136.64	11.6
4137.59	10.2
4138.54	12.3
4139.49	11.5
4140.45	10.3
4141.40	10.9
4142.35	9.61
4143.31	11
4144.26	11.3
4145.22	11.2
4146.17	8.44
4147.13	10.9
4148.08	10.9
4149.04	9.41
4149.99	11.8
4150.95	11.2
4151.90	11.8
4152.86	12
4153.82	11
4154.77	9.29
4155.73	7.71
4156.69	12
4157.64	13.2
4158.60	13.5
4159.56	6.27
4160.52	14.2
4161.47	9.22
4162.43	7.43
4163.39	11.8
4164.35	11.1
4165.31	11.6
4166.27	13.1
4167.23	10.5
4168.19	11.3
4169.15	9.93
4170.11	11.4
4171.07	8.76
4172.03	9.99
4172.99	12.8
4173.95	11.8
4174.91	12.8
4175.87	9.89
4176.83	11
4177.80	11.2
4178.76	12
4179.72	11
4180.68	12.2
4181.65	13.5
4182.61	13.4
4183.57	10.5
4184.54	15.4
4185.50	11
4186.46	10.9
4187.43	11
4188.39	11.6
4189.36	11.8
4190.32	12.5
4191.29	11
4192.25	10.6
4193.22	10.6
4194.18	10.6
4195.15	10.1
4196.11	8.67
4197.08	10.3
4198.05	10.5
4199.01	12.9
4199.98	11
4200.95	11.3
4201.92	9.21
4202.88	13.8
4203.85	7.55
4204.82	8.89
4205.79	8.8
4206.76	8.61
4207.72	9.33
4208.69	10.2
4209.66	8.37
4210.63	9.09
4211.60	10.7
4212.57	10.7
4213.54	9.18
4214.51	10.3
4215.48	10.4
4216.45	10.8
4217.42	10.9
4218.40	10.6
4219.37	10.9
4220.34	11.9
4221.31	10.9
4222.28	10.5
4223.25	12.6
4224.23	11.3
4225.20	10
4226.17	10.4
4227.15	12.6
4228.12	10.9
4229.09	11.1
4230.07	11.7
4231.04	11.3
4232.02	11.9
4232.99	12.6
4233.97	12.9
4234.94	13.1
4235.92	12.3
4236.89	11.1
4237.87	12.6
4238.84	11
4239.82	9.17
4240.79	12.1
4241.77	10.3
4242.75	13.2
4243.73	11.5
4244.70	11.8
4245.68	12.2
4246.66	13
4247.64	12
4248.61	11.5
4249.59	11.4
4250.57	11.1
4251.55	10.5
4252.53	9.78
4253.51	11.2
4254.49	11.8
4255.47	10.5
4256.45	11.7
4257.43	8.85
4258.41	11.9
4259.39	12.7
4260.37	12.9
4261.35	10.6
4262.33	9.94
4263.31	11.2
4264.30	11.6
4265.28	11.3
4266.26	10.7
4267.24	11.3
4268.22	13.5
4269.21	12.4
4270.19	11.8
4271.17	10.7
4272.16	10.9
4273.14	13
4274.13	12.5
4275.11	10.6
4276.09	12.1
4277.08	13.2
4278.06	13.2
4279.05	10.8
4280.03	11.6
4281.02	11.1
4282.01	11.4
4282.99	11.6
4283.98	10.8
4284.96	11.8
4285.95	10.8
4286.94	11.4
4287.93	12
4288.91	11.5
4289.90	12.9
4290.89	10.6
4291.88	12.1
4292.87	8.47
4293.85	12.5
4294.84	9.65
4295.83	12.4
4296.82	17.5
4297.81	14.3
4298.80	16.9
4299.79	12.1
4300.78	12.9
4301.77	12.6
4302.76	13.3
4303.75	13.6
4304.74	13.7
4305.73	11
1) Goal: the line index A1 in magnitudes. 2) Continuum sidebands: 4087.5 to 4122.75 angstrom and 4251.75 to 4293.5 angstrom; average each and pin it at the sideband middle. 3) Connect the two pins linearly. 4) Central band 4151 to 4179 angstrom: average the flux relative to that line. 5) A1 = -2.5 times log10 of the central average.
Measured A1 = 0.04 mag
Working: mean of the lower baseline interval 11.3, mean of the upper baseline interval 11.4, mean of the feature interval 11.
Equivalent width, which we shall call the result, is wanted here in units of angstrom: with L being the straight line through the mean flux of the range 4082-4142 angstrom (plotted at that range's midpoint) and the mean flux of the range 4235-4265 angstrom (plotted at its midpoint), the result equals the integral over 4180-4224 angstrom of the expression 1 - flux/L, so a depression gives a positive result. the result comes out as 2.1 angstrom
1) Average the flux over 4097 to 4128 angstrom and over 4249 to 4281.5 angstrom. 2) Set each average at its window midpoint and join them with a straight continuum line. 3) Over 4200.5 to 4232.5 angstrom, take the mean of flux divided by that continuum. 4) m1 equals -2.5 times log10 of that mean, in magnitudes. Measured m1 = 0.09 mag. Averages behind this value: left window 11.2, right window 11.5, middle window 10.5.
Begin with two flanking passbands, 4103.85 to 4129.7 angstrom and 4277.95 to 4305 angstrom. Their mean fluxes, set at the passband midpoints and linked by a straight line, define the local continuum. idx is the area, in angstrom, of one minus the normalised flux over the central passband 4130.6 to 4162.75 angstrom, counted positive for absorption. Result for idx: 1.6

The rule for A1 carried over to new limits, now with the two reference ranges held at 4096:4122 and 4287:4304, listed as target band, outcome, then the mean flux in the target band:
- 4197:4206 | 0.14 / 10.5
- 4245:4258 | 0.10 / 11.2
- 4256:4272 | 0.09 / 11.4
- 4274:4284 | 0.07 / 11.7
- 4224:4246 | 0.05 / 11.6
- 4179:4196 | 0.03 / 11.6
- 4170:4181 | 0.05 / 11.2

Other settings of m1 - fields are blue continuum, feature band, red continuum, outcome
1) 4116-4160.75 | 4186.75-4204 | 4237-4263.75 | 0.02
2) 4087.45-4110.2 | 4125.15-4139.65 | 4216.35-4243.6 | 0.05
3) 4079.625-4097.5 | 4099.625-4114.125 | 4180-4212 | -0.04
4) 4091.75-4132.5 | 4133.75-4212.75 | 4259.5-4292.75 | 0.06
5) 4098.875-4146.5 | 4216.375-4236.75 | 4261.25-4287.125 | -0.01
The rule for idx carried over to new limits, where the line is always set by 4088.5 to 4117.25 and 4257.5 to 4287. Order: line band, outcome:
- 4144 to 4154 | 0.5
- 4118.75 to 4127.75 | 0.5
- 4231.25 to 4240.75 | -0.2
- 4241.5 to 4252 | -0.1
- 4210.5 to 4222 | 1.0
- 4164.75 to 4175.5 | 0.2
